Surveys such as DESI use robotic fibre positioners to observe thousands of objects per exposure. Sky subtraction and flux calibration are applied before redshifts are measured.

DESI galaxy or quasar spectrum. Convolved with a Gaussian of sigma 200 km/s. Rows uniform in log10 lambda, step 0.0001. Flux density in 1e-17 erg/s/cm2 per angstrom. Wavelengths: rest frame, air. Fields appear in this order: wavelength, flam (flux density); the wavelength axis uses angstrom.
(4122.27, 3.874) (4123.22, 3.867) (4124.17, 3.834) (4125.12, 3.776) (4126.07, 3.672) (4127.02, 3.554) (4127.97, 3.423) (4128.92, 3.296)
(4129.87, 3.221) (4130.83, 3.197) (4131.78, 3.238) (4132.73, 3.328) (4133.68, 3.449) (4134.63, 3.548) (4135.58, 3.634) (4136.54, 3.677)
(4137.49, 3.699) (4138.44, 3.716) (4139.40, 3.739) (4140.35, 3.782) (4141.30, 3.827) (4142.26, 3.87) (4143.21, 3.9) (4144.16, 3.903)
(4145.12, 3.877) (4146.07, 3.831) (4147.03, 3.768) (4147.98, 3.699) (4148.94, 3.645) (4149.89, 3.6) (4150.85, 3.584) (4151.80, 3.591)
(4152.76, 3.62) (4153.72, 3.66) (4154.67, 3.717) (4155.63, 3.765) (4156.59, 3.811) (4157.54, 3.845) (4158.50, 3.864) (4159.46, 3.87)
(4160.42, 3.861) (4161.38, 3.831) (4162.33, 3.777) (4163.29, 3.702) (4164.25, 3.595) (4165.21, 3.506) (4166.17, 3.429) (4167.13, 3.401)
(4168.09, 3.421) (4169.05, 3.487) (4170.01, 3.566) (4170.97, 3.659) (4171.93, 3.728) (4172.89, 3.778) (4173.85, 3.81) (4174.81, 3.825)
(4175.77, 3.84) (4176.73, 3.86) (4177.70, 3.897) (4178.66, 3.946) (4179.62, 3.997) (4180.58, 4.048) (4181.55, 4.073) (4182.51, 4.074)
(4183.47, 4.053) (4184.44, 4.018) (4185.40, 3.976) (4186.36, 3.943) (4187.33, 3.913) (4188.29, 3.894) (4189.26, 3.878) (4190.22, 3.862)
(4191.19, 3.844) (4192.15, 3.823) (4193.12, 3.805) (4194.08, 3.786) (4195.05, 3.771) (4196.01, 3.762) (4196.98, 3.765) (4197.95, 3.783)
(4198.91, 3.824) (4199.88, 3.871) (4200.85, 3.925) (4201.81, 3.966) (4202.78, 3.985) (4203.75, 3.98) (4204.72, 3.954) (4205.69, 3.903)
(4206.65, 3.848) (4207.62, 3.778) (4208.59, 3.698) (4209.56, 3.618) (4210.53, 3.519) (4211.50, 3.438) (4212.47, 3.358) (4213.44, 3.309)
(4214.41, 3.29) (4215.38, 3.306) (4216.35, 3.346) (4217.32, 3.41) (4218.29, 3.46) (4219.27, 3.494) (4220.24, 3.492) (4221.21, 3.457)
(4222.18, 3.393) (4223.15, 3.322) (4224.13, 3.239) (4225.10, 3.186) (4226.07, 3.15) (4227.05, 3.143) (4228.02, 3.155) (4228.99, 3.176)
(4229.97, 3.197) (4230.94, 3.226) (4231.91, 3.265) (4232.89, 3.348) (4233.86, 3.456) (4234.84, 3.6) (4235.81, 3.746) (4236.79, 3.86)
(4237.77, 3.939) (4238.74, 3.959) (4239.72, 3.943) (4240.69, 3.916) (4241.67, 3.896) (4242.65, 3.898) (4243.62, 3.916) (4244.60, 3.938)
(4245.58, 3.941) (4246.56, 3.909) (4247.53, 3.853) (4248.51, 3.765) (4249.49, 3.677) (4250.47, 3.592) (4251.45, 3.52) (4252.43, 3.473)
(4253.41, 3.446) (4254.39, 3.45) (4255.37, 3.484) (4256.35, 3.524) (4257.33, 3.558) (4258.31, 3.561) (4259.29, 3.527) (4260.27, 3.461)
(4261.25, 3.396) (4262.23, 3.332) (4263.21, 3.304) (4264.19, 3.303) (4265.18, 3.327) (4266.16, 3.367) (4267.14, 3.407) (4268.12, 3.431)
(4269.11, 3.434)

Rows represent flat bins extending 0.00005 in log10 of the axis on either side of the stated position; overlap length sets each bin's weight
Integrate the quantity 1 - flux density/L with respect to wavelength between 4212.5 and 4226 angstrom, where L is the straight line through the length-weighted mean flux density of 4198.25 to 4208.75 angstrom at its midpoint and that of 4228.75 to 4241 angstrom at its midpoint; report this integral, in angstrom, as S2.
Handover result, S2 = 1.4 angstrom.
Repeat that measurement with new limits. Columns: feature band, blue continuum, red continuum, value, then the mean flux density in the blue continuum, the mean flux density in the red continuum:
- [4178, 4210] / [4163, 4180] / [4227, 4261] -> -1.95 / 3.69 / 3.61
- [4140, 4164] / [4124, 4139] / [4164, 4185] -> -0.86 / 3.51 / 3.78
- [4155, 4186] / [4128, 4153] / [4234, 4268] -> -1.42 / 3.62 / 3.64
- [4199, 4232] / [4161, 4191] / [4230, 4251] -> 2.26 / 3.8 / 3.73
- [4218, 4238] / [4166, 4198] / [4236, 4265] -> 1.75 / 3.82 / 3.66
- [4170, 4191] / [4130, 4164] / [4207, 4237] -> -2.00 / 3.69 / 3.4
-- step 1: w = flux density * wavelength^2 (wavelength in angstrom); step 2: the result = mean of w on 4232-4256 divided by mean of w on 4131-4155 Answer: 1.06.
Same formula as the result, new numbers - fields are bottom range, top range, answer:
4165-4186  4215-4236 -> 0.90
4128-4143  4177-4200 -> 1.13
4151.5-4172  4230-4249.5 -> 1.06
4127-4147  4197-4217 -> 1.06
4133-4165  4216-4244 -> 0.98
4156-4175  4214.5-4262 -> 0.99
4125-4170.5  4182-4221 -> 1.05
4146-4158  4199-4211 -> 1.06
